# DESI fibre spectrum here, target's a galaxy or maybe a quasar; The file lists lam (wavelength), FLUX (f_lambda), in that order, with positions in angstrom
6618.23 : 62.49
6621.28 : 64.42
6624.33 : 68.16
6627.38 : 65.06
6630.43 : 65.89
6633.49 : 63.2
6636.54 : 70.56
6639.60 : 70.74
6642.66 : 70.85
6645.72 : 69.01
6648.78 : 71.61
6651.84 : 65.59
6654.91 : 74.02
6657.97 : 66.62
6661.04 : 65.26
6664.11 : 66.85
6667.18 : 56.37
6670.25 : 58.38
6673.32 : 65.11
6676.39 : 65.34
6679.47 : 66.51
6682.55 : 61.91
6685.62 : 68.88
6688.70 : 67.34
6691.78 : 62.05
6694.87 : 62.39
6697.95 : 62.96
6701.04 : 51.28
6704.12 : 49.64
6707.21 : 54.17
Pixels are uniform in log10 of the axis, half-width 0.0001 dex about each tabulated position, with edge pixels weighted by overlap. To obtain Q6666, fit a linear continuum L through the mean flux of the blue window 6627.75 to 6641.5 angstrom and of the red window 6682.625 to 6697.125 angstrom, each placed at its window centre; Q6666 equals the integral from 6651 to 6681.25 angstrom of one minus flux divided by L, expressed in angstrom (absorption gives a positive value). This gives 0.4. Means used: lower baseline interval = 67.5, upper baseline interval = 64.7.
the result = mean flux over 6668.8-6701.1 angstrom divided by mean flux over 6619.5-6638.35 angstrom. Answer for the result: 1.0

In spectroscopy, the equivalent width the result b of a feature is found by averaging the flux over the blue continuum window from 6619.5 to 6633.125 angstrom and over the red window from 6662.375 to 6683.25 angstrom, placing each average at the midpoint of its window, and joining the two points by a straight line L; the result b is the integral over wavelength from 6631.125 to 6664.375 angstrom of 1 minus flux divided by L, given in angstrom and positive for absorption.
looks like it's -2.17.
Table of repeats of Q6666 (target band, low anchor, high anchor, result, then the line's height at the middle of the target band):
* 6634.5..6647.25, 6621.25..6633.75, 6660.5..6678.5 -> -1.03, 64.8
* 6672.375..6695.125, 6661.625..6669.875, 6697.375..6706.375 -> -2.95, 57.6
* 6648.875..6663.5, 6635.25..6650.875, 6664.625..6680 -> -0.30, 66.8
